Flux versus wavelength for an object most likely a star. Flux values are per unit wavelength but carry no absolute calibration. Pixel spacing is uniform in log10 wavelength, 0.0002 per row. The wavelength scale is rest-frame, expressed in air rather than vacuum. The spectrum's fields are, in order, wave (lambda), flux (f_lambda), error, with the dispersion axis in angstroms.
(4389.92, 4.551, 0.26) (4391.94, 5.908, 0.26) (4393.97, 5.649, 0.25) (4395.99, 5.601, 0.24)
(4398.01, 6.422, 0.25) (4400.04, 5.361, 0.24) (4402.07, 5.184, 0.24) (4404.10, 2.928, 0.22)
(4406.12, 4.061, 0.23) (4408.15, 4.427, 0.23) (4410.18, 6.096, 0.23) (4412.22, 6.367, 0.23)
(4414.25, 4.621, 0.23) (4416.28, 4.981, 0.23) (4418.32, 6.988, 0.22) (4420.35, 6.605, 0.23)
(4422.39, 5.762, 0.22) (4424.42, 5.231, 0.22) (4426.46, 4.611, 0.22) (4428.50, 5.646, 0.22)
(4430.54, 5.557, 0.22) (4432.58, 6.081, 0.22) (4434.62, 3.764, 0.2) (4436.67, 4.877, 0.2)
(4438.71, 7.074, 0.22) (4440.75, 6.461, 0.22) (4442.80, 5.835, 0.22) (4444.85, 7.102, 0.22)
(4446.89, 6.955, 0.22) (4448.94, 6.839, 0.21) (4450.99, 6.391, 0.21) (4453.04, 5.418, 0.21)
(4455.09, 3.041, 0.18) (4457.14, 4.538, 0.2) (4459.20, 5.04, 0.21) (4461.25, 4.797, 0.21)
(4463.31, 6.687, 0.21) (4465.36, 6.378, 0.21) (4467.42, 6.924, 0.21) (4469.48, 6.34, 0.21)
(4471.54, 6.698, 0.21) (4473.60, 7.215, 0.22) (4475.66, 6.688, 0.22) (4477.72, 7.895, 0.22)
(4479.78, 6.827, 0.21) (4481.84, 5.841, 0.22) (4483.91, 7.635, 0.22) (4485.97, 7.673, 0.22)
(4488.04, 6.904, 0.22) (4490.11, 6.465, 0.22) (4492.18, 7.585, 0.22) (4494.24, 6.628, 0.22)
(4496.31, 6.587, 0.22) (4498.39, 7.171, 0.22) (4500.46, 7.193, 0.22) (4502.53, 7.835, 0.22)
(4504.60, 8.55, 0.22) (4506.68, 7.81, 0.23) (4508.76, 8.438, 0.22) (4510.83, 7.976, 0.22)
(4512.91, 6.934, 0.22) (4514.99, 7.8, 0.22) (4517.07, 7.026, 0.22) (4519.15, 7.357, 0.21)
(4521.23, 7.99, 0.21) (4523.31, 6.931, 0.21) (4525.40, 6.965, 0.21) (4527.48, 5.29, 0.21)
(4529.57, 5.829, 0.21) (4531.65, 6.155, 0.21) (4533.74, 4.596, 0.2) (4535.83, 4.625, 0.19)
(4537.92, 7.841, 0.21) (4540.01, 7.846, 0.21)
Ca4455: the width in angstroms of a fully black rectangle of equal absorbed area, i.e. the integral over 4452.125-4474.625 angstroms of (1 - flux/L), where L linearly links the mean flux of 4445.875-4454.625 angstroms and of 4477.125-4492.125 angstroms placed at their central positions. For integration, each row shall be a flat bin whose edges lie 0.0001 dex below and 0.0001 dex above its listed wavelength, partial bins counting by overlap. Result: 2.8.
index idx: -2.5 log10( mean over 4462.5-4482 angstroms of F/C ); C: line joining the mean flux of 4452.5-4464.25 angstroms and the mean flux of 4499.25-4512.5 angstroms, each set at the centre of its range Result -0.18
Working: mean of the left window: 4.88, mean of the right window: 7.91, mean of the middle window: 6.79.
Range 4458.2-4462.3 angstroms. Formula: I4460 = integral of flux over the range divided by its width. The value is 4.92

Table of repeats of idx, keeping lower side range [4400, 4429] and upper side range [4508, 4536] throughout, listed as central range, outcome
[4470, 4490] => -0.14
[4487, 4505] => -0.12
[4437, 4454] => -0.14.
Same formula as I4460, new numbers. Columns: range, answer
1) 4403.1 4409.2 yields 3.83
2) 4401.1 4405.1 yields 4.05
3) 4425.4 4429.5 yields 5.12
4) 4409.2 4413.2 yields 6.22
